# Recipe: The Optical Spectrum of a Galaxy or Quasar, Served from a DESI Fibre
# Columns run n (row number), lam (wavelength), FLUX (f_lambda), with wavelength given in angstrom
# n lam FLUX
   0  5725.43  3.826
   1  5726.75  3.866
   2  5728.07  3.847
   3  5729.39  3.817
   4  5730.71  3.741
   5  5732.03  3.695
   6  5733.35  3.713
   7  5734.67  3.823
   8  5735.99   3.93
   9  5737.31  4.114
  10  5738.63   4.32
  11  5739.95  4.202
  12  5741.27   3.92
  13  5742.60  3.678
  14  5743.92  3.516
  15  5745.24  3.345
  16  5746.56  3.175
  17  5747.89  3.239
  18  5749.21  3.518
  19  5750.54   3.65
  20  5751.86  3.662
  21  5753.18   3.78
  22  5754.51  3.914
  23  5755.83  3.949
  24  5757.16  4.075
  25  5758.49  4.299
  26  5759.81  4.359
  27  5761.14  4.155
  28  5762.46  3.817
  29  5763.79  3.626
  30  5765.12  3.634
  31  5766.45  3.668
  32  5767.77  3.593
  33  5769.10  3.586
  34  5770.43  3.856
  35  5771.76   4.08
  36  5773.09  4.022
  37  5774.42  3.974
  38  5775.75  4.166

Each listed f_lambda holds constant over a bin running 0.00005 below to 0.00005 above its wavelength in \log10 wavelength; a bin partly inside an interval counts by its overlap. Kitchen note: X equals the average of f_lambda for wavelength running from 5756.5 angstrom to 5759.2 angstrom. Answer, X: 4.19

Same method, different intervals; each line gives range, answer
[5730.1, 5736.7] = 3.78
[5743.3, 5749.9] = 3.36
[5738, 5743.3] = 4.02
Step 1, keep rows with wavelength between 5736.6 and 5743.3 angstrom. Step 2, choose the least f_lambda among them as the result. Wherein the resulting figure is 3.678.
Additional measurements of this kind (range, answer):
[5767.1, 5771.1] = 3.586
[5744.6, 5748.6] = 3.175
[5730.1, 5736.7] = 3.695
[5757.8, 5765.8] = 3.626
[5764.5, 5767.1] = 3.634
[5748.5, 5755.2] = 3.518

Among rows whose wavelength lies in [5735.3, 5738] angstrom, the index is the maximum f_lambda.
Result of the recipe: 4.114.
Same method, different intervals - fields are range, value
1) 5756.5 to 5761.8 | 4.359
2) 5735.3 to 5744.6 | 4.32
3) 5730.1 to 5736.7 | 3.93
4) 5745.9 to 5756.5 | 3.949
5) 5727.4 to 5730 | 3.847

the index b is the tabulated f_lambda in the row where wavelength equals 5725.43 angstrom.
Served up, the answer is 3.826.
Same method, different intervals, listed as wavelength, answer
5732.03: 3.695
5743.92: 3.516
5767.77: 3.593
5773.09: 4.022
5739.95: 4.202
